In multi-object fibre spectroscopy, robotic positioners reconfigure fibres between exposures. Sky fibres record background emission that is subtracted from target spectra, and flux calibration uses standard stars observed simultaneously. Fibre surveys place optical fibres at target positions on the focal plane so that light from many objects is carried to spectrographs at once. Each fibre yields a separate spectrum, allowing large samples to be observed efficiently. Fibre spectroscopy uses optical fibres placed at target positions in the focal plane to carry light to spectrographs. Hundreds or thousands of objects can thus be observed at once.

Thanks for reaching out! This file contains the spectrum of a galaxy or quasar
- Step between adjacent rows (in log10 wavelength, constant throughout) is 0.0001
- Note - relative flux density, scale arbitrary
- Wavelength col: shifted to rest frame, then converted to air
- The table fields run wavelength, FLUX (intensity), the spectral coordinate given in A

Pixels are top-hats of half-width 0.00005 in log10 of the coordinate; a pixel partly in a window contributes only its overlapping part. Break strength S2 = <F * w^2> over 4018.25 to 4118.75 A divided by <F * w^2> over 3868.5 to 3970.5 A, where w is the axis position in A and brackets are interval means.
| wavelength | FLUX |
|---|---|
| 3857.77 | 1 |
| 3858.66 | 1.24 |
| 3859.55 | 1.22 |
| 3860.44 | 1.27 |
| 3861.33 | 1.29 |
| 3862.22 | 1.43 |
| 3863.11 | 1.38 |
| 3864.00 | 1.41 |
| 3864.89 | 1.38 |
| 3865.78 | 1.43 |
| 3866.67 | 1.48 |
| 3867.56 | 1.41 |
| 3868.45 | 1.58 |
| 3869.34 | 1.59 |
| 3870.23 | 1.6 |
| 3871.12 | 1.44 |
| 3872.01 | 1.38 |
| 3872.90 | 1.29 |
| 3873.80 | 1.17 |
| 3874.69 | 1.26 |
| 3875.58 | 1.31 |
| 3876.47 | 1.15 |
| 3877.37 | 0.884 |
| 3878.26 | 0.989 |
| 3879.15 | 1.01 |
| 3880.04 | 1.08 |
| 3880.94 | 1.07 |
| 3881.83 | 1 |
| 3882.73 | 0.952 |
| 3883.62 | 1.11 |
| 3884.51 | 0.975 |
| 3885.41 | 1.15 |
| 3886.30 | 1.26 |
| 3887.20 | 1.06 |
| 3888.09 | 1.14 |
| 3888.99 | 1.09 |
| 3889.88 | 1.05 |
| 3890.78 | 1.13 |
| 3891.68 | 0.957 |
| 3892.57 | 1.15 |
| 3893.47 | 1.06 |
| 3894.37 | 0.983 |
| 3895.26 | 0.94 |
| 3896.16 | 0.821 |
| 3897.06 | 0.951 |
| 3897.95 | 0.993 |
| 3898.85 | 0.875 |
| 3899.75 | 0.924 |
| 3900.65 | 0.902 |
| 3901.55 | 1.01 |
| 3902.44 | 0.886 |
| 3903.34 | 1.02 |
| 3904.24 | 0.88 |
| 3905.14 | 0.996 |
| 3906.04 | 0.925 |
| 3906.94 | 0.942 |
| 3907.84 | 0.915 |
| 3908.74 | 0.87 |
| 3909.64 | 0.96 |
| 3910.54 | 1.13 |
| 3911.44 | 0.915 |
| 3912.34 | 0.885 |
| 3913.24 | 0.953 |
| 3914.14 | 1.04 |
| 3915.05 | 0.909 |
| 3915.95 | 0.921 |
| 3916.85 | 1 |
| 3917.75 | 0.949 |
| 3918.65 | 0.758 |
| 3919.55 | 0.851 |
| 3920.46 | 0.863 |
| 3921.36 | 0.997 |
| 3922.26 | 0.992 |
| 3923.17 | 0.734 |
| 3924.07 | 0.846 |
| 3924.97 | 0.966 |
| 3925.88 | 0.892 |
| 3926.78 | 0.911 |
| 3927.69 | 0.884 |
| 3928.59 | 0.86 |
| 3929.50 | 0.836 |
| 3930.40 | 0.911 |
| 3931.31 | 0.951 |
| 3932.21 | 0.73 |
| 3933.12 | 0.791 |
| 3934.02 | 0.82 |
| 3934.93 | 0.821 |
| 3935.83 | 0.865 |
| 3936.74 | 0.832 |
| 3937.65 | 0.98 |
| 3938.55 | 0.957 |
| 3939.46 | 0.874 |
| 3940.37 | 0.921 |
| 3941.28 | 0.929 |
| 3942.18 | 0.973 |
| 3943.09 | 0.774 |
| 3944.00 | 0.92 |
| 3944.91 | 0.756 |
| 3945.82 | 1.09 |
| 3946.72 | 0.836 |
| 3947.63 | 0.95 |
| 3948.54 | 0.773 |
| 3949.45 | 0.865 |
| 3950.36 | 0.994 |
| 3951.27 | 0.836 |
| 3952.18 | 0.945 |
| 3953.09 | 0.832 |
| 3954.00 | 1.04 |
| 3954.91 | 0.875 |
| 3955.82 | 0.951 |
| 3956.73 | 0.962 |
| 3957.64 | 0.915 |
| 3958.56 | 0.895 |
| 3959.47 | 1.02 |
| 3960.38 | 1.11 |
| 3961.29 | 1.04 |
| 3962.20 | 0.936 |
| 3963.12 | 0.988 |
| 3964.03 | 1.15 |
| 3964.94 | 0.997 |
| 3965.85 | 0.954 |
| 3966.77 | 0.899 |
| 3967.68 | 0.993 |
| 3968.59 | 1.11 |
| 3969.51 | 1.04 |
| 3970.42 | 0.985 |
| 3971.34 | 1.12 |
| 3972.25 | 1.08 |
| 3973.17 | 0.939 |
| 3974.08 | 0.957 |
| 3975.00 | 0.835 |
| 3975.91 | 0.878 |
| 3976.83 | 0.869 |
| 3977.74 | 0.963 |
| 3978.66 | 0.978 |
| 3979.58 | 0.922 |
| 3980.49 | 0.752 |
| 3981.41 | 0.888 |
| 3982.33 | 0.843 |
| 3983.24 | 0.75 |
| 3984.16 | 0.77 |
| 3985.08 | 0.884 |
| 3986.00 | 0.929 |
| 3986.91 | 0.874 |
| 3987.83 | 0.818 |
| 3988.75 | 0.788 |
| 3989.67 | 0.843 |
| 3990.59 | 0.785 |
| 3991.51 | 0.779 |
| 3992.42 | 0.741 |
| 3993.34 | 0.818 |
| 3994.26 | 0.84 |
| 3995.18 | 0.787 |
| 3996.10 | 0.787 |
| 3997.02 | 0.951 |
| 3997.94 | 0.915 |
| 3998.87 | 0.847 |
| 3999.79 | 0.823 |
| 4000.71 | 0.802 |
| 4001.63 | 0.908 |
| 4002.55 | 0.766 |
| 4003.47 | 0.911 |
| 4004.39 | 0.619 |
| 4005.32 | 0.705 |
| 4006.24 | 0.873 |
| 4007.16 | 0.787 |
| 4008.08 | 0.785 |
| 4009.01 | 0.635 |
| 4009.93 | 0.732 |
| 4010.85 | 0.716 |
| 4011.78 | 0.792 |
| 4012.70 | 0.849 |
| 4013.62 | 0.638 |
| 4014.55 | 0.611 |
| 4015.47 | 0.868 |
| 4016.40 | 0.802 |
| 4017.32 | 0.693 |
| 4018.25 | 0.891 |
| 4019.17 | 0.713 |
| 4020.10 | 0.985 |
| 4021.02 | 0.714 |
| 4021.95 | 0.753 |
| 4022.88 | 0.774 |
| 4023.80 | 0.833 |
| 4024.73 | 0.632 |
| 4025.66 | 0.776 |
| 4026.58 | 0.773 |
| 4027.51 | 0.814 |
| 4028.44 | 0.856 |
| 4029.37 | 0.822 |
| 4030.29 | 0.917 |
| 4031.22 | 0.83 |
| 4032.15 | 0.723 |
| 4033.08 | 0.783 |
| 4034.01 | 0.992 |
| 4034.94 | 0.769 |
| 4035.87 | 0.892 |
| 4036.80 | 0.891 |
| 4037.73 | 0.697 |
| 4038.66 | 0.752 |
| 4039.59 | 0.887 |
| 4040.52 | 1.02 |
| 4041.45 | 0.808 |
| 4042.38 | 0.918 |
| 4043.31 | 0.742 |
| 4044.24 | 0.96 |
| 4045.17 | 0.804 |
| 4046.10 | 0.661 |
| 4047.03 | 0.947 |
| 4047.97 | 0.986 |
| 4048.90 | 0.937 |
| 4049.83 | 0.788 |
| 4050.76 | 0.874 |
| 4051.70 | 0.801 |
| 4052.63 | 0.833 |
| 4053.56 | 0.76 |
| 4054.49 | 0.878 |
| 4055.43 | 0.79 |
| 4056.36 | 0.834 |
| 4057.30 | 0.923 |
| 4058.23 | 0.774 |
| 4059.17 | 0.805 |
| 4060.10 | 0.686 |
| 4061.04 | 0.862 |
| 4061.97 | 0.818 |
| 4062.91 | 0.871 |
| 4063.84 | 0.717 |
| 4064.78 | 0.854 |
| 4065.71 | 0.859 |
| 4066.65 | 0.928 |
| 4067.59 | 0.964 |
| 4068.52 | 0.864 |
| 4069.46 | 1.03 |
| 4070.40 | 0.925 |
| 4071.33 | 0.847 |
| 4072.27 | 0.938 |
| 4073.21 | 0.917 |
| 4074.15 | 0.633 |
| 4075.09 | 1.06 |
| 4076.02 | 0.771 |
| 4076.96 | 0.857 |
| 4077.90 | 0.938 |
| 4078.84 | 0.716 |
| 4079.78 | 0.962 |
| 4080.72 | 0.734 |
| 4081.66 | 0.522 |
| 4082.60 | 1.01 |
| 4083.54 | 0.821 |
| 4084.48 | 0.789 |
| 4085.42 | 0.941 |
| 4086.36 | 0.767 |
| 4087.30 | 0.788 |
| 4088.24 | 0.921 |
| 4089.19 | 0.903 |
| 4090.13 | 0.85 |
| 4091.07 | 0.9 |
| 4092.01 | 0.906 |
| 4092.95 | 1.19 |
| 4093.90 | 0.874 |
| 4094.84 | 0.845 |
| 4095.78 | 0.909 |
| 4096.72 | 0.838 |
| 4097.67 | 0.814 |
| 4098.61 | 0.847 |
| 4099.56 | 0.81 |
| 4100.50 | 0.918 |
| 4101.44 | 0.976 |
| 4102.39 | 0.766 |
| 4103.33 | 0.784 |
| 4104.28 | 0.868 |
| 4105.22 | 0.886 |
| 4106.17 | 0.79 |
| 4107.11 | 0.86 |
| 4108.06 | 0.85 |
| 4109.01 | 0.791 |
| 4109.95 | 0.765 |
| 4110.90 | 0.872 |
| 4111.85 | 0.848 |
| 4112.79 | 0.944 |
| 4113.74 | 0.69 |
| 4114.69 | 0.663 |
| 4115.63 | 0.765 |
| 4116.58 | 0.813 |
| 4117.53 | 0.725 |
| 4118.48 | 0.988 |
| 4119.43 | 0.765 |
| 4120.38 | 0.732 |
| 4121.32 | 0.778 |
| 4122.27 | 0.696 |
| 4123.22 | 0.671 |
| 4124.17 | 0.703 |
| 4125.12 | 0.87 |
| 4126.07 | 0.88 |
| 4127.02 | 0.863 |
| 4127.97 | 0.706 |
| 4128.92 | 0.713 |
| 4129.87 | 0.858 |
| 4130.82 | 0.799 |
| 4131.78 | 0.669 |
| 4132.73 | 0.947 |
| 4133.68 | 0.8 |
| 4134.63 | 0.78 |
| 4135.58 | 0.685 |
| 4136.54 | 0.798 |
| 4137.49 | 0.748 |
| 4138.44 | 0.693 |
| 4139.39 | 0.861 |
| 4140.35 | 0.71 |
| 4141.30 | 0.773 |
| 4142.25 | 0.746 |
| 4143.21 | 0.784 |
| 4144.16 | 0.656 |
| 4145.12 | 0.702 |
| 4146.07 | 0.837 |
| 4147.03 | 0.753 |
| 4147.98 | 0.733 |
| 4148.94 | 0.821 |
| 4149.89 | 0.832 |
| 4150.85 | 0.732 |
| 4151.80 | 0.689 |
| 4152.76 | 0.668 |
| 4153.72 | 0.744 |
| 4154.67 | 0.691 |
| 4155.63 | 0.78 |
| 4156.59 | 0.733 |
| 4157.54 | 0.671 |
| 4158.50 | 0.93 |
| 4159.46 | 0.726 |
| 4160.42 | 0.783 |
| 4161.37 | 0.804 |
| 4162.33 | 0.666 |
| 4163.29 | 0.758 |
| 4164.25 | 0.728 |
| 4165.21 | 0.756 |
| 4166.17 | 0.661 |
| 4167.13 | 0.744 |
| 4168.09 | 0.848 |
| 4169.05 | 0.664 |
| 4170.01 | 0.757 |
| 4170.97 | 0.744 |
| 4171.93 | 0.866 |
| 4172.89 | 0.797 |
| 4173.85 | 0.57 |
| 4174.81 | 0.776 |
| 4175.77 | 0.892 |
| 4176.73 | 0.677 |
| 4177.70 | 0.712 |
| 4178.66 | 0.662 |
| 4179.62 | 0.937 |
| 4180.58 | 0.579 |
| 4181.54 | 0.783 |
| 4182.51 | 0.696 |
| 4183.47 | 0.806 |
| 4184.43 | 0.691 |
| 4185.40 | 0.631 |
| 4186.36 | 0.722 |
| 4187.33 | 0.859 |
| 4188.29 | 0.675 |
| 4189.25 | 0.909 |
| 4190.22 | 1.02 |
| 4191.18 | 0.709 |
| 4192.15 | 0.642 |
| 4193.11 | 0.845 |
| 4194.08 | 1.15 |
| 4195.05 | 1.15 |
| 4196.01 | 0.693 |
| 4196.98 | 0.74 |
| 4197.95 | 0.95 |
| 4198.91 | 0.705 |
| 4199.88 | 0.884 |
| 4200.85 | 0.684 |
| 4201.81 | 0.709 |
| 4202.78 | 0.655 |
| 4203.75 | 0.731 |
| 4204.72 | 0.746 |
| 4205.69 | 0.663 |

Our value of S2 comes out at 0.92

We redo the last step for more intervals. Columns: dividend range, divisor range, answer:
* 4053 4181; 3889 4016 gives 0.97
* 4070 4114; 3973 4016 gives 1.10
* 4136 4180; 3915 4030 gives 0.95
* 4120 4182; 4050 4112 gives 0.92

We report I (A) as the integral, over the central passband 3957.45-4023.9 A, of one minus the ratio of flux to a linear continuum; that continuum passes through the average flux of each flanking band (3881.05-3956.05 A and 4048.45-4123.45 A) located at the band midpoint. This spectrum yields 2.6 A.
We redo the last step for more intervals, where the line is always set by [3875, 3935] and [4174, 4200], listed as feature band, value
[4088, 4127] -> 0.3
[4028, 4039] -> 0.7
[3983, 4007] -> 2.3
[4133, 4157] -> 1.9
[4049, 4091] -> 0.9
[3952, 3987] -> -0.8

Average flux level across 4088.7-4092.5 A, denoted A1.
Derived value 0.891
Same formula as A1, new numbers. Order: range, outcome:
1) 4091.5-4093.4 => 1.05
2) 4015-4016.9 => 0.832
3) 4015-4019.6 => 0.794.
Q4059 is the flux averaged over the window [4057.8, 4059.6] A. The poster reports 0.787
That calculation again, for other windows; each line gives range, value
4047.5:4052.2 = 0.877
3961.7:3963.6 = 0.965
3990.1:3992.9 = 0.771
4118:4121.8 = 0.816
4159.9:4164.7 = 0.748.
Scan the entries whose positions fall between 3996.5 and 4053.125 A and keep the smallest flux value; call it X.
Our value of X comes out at 0.611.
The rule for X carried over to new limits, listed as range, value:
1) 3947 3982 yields 0.752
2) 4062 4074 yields 0.717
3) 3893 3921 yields 0.758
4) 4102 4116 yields 0.663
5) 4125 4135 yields 0.669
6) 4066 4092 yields 0.522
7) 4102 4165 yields 0.656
